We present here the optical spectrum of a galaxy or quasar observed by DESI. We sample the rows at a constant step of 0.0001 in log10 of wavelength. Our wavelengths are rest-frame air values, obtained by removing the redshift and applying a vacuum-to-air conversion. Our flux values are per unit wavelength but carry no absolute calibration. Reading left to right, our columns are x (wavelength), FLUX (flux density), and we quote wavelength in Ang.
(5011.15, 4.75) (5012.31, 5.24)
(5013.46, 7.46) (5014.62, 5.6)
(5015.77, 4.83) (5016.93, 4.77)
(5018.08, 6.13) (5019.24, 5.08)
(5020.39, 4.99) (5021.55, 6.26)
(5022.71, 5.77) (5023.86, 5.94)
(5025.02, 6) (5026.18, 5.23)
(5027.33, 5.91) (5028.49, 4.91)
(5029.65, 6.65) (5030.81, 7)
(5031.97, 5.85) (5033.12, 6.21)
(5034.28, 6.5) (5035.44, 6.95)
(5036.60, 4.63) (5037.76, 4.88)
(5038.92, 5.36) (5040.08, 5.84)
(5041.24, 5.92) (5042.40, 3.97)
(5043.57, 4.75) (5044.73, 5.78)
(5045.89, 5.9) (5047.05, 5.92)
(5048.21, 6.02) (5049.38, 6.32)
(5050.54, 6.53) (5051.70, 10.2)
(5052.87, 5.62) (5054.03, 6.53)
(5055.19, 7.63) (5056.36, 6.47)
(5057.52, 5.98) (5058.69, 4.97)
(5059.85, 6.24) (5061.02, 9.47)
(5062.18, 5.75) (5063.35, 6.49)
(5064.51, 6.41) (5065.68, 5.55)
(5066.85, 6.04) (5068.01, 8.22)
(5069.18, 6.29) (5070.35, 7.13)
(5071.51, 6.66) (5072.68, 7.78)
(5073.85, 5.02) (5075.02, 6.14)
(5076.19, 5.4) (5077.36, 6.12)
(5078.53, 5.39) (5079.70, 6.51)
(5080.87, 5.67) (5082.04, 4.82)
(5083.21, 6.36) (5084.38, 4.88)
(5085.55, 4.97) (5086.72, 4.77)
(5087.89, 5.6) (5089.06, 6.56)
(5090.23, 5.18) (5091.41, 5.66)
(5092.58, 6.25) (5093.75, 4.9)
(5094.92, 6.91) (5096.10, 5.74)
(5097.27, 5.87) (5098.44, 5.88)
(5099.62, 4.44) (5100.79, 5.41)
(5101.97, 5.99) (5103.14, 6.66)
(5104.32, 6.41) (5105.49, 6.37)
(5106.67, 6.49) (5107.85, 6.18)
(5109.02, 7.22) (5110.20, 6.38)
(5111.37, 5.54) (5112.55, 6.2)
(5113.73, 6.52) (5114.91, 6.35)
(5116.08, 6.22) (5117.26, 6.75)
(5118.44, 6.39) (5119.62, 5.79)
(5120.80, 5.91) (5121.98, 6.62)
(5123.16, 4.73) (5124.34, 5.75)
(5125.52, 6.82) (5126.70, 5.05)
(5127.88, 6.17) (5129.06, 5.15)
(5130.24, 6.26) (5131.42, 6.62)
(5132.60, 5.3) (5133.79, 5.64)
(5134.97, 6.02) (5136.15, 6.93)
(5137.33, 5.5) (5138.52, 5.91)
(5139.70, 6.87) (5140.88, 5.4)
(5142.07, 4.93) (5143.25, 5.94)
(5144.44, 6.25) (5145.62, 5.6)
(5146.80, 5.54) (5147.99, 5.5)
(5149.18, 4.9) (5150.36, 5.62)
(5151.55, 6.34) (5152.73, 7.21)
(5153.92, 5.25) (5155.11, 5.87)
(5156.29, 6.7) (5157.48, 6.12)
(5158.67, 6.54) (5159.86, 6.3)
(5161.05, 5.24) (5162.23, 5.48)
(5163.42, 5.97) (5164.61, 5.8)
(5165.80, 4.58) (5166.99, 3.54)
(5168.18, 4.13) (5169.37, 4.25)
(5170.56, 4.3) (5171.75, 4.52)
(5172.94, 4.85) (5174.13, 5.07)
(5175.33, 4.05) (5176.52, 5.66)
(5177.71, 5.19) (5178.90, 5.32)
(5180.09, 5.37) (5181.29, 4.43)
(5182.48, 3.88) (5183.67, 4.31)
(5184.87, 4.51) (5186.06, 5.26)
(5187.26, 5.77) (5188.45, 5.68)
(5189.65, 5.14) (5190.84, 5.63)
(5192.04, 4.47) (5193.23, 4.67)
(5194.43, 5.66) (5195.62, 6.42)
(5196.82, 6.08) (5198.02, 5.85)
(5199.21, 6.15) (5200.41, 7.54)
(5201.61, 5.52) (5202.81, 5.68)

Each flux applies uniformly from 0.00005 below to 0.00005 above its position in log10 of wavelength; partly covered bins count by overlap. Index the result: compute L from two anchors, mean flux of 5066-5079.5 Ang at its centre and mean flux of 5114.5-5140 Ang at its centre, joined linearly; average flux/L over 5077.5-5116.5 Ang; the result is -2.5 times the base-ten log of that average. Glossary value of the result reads 0.06 mag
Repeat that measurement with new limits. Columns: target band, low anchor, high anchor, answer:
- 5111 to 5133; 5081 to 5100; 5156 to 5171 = -0.109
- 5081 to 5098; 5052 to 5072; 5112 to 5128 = 0.136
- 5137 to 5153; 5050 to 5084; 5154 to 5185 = -0.075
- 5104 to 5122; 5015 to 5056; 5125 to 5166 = -0.078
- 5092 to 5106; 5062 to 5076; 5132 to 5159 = 0.059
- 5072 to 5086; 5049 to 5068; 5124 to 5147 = 0.127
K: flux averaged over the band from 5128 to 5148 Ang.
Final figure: 5.86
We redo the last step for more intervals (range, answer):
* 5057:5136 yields 6.05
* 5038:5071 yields 6.32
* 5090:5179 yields 5.75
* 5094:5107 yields 5.98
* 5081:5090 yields 5.43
